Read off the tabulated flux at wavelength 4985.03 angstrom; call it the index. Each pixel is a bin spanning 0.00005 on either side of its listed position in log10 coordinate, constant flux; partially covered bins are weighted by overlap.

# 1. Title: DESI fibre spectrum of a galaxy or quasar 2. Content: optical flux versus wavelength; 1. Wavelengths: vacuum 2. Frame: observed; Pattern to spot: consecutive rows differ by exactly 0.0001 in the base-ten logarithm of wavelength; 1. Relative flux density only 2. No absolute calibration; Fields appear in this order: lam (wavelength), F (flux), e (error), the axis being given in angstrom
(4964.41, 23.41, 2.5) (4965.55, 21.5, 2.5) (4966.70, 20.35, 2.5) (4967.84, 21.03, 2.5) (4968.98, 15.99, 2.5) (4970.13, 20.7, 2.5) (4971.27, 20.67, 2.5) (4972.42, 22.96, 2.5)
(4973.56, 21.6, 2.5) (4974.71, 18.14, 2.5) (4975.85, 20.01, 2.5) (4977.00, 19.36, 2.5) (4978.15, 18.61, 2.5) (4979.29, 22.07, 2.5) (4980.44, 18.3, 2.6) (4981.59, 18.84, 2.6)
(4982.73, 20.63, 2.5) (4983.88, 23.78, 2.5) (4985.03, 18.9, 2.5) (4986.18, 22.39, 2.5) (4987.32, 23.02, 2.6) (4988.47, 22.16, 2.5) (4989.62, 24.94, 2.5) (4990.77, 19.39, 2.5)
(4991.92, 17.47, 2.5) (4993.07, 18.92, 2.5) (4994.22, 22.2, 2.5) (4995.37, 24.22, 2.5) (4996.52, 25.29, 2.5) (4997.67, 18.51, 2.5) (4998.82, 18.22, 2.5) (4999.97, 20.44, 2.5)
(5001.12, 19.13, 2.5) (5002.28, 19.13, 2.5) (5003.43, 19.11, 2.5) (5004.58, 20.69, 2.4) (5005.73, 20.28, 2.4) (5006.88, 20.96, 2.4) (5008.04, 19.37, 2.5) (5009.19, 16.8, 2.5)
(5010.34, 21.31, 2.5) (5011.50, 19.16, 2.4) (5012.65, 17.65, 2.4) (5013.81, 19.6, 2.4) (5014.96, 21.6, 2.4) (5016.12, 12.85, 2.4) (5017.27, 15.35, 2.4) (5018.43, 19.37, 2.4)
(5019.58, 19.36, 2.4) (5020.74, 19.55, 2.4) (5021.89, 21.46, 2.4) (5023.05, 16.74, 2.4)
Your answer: 18.9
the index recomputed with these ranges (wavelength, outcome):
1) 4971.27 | 20.67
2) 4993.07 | 18.92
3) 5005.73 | 20.28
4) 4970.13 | 20.7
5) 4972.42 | 22.96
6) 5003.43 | 19.11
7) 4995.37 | 24.22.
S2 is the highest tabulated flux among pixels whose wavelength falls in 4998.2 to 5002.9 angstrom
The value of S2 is 20.44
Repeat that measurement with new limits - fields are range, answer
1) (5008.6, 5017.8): 21.6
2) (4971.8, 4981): 22.96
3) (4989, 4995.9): 24.94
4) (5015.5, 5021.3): 19.55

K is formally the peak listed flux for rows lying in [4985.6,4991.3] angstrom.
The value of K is 24.94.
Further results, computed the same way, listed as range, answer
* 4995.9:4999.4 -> 25.29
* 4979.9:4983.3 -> 20.63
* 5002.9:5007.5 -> 20.96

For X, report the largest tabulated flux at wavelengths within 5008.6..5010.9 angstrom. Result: 21.31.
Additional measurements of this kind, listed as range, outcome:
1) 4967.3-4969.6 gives 21.03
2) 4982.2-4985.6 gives 23.78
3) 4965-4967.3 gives 21.5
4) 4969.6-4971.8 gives 20.7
